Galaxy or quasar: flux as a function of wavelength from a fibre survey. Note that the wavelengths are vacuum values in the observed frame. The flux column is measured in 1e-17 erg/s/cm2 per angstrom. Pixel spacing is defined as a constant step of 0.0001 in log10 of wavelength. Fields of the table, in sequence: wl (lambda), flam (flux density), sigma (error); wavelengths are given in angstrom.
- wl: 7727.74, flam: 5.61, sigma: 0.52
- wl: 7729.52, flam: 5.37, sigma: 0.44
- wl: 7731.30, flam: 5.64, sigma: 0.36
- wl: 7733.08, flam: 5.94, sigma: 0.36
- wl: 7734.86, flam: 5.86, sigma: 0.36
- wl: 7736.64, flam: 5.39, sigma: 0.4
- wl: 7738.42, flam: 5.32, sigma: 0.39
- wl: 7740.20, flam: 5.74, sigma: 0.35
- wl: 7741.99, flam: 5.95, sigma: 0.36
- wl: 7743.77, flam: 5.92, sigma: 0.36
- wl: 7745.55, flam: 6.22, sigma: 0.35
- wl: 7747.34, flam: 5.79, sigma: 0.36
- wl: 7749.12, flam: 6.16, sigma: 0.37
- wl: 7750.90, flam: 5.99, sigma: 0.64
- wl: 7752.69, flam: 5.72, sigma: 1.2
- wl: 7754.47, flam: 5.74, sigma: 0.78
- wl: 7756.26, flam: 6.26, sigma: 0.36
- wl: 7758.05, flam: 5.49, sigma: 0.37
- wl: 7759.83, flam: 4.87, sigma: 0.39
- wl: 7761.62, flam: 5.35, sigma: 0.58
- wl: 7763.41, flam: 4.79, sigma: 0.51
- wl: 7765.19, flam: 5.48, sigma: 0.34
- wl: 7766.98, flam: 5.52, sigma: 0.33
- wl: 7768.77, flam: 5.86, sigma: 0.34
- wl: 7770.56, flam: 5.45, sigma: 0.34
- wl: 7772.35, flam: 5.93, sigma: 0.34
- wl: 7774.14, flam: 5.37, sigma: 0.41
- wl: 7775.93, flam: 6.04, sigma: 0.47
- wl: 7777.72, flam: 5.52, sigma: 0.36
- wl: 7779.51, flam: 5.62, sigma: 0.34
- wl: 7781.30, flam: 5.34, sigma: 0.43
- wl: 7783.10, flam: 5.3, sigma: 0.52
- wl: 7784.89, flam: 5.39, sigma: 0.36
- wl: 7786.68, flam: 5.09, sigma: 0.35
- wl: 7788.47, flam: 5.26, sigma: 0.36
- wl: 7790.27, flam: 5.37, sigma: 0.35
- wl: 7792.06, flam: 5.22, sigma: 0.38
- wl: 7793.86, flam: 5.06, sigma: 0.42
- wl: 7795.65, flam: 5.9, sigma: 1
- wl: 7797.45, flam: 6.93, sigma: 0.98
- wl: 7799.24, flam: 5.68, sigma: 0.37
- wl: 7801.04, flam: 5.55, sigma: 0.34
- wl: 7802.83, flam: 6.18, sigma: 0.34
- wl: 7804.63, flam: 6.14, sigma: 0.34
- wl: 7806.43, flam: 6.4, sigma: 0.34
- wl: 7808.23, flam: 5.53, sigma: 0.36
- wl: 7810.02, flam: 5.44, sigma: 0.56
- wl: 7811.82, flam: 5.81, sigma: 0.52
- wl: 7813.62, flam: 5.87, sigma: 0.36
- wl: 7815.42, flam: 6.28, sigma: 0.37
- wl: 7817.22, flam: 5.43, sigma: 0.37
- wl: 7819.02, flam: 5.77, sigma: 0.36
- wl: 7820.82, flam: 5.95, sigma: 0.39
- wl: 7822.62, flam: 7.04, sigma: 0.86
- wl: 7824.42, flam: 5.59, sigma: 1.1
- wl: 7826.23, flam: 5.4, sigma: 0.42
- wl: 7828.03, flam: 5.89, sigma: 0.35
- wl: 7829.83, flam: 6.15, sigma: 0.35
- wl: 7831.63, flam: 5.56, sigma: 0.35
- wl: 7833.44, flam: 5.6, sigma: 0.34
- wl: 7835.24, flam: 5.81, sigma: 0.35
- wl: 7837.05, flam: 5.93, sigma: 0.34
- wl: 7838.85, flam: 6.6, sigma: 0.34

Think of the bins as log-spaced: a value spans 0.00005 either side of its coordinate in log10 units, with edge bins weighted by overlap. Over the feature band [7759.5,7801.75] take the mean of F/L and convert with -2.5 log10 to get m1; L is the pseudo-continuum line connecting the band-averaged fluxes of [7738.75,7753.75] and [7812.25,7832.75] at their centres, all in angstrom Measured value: 0.08 mag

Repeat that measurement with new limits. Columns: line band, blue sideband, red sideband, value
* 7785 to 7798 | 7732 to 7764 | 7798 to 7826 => 0.07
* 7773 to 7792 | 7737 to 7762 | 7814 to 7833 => 0.08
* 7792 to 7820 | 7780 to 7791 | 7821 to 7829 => -0.04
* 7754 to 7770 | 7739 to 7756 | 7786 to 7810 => 0.07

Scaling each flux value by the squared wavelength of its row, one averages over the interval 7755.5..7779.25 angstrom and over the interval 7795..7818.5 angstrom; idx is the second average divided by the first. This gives 1.08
